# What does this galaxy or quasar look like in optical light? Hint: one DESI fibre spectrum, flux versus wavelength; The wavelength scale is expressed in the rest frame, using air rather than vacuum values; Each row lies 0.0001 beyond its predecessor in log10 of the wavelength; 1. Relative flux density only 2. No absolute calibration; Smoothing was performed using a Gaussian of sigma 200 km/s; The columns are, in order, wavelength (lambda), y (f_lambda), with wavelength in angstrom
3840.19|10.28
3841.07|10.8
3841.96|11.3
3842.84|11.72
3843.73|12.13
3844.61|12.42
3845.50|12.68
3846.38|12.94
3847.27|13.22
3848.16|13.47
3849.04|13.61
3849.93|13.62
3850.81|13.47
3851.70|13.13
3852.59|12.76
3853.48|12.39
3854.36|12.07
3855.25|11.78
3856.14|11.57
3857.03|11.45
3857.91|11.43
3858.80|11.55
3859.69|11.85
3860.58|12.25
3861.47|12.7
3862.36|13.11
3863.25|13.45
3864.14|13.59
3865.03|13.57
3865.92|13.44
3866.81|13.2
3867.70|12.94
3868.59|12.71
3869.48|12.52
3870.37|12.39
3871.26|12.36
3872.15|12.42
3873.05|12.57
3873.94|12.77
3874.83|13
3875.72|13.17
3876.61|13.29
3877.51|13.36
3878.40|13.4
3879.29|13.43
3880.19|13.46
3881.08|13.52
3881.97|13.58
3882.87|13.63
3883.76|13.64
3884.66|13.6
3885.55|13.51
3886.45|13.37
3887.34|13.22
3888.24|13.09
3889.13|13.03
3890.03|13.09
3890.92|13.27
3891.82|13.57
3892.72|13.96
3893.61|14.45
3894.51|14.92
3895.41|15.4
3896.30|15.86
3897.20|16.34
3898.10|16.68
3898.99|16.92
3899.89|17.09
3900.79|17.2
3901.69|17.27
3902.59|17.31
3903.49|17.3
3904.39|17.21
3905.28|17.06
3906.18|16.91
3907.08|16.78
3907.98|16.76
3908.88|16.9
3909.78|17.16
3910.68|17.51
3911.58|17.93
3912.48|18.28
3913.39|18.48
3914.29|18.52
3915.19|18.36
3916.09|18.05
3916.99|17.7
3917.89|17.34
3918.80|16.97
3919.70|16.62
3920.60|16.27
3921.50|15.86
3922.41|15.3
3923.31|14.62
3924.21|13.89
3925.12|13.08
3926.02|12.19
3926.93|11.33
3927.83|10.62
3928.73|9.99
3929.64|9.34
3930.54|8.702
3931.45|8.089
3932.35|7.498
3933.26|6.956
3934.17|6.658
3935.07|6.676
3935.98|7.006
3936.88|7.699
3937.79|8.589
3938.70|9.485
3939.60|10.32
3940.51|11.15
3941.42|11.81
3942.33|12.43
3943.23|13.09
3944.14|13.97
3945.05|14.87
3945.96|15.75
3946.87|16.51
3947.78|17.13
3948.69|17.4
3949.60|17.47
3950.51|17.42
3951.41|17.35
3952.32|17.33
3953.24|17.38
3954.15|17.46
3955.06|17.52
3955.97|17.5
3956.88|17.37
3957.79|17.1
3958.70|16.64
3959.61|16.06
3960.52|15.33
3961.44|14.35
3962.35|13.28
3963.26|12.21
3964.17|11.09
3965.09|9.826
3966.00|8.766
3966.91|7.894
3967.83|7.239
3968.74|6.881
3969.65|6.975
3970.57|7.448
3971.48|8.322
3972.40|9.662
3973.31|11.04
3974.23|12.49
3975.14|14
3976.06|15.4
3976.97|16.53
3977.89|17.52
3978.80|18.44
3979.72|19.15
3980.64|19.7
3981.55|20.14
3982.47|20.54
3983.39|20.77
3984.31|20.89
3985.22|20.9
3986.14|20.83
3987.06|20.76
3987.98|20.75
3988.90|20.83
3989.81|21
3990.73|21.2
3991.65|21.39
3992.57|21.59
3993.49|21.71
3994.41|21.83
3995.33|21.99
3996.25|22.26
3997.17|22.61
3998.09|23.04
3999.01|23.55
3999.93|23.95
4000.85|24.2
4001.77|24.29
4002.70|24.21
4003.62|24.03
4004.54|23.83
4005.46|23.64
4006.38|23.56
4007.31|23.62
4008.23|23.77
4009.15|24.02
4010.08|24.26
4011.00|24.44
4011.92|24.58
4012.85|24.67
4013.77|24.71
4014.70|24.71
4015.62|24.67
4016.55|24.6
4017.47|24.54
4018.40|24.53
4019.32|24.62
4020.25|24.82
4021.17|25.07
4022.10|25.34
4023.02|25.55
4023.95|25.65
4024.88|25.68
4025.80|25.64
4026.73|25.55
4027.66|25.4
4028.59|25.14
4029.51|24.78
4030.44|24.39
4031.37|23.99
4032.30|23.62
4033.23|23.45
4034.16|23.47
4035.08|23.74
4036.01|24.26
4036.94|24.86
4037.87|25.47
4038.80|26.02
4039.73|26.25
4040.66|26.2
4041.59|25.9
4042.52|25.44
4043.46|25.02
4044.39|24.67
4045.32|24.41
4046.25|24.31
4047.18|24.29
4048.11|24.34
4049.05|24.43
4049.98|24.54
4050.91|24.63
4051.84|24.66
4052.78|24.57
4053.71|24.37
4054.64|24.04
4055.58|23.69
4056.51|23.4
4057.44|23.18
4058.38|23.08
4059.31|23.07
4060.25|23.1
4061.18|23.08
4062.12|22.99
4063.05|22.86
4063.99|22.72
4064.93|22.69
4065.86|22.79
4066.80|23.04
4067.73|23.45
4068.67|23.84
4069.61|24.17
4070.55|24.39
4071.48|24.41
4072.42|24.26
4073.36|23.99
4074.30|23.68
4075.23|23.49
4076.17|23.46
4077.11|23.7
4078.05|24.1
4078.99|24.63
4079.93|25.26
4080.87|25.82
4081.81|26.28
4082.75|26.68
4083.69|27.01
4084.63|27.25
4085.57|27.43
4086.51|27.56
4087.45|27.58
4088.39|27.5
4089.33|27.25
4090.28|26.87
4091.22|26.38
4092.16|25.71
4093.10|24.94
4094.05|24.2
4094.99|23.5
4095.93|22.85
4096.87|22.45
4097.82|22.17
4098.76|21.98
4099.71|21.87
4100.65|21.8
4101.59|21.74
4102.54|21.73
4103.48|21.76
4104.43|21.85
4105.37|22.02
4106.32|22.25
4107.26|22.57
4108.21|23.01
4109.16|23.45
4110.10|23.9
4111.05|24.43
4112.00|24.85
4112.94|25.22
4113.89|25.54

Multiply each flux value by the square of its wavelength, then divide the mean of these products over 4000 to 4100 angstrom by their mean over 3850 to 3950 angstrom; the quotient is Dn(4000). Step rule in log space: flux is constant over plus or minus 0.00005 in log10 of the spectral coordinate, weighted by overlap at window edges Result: 1.9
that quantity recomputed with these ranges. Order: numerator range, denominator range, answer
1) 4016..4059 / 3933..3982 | 1.93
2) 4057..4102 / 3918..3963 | 1.94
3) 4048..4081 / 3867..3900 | 1.90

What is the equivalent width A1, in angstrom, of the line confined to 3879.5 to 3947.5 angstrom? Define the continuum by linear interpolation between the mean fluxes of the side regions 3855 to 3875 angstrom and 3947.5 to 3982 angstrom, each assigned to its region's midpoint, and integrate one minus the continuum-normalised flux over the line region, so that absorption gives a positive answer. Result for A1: -3.37 angstrom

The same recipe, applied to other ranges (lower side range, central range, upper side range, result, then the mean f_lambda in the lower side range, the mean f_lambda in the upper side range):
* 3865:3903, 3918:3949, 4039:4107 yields 8.60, 14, 24.2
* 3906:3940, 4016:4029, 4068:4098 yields -2.81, 13.4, 25.1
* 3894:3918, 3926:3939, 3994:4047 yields 7.06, 17.2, 24.4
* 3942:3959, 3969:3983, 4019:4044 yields 3.52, 16.4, 25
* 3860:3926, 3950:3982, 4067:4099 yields 7.92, 14.9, 25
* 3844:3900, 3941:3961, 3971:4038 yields 2.67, 13.3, 22.2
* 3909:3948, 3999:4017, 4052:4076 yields -4.56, 13.3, 23.5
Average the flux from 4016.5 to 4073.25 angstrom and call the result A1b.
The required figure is 24.4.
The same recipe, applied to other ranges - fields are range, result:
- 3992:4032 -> 24.2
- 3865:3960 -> 14.3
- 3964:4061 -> 21.7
